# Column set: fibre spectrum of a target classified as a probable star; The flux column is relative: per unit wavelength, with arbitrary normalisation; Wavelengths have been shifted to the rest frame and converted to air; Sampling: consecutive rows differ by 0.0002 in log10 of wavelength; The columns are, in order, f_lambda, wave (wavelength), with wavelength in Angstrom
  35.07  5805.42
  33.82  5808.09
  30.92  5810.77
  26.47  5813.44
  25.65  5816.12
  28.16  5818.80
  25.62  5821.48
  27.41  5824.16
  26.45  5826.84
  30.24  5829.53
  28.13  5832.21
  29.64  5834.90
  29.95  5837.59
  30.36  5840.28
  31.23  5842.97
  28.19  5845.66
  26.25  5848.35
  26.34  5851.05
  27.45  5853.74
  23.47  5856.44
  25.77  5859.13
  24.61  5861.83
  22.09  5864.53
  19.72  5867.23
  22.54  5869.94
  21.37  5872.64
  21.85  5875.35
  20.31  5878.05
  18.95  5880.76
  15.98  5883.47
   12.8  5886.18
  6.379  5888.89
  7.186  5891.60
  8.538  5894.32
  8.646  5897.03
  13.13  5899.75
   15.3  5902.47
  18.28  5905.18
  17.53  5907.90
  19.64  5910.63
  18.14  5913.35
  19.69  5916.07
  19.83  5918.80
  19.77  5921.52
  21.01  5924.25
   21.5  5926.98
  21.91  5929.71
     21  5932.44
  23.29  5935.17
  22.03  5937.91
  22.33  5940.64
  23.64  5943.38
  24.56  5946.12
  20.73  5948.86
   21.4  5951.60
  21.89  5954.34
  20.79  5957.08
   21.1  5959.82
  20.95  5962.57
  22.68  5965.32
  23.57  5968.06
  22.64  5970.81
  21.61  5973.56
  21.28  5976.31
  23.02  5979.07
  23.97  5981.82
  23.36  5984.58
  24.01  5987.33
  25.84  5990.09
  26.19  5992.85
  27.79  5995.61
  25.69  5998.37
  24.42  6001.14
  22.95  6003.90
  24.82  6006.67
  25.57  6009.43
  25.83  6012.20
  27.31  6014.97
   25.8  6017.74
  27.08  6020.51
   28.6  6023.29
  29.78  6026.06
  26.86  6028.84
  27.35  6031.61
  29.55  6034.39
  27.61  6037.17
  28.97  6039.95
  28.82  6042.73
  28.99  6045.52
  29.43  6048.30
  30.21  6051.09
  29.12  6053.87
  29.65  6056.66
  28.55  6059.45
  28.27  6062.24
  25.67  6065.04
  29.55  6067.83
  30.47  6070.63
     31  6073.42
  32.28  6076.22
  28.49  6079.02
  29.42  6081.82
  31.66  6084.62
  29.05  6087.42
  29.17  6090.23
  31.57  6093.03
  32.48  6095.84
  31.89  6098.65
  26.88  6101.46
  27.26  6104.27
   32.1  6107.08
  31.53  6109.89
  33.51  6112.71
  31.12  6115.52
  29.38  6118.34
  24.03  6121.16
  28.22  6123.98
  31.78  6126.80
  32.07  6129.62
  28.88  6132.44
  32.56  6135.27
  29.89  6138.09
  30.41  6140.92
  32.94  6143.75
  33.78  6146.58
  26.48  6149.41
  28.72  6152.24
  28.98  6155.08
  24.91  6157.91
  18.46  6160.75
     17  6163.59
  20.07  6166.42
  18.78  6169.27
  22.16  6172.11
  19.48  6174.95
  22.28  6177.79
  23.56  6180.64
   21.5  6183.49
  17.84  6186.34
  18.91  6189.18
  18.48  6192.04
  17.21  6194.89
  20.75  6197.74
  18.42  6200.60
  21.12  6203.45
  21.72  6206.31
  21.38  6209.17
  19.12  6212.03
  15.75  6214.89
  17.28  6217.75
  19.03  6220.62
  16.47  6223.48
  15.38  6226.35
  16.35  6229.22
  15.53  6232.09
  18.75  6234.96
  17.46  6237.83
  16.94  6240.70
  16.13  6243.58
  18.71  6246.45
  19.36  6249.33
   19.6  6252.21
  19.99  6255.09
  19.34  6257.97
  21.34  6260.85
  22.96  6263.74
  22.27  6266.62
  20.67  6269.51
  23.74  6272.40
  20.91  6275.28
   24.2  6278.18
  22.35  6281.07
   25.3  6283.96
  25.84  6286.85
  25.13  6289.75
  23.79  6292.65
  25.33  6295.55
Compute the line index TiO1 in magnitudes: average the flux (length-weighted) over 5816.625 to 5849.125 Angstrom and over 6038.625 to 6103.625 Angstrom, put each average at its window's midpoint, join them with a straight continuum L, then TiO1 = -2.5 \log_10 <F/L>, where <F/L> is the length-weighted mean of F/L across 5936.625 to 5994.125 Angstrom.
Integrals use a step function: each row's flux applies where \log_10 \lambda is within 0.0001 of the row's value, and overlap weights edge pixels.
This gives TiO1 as 0.27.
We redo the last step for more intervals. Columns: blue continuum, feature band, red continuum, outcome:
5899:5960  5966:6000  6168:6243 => -0.19 mag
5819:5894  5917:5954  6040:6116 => 0.18 mag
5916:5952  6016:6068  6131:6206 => -0.25 mag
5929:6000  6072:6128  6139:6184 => -0.25 mag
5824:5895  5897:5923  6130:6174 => 0.32 mag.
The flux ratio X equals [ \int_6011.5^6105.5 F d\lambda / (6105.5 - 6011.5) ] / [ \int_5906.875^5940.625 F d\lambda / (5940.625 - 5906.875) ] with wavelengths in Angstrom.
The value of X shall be 1.41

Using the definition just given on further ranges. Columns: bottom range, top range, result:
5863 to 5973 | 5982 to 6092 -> 1.45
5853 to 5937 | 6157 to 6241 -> 1.03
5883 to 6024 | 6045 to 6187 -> 1.33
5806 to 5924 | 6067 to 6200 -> 1.21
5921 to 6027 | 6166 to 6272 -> 0.82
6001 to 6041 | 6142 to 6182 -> 0.90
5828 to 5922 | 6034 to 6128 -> 1.42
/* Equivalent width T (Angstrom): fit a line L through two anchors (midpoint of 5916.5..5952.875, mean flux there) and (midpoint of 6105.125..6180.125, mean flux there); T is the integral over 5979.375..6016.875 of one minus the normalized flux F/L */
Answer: -2.82 Angstrom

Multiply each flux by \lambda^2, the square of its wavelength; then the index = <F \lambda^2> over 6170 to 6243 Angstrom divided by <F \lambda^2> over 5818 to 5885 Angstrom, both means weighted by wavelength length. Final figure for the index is 0.84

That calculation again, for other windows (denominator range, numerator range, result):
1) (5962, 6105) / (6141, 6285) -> 0.81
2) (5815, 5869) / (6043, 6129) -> 1.21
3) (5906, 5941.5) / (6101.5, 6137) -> 1.56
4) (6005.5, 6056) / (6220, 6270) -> 0.72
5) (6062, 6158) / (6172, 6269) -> 0.66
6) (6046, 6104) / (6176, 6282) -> 0.69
